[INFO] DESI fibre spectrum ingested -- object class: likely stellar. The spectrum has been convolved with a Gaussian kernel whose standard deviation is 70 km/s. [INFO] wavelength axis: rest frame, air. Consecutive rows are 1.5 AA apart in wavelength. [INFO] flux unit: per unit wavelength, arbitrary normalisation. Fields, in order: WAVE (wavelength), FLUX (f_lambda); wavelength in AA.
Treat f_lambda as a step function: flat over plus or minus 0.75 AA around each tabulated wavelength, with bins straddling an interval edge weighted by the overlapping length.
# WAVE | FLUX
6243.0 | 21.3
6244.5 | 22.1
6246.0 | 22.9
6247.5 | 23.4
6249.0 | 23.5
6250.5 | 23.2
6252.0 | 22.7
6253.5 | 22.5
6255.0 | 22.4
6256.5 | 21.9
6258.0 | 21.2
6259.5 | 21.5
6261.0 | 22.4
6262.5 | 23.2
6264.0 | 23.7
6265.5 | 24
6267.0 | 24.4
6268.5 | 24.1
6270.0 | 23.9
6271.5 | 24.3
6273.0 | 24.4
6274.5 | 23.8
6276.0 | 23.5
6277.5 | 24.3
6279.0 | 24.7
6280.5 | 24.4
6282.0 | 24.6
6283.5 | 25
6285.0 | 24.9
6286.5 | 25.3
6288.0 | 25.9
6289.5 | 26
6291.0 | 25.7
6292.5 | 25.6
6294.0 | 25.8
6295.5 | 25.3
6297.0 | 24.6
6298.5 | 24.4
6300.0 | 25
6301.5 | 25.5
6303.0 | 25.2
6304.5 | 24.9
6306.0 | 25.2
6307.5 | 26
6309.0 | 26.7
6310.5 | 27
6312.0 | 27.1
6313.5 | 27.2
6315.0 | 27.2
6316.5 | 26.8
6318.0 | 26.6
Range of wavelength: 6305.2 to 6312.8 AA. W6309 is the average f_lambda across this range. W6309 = 26.4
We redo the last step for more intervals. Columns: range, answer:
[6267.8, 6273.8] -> 24.2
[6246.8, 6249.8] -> 23.4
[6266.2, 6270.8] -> 24.1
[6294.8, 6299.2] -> 24.8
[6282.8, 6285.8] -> 25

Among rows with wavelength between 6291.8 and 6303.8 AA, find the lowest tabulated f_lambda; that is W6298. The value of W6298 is 24.4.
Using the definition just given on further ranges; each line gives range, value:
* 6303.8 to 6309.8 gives 24.9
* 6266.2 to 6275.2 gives 23.8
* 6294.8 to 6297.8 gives 24.6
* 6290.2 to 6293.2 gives 25.6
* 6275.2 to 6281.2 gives 23.5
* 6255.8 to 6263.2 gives 21.2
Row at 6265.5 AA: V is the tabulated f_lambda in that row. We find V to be 24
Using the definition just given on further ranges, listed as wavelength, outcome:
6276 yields 23.5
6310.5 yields 27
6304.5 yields 24.9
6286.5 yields 25.3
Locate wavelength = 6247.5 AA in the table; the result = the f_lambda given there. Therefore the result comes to 23.4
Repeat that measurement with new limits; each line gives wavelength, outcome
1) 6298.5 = 24.4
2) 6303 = 25.2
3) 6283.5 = 25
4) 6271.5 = 24.3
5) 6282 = 24.6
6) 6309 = 26.7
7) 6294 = 25.8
